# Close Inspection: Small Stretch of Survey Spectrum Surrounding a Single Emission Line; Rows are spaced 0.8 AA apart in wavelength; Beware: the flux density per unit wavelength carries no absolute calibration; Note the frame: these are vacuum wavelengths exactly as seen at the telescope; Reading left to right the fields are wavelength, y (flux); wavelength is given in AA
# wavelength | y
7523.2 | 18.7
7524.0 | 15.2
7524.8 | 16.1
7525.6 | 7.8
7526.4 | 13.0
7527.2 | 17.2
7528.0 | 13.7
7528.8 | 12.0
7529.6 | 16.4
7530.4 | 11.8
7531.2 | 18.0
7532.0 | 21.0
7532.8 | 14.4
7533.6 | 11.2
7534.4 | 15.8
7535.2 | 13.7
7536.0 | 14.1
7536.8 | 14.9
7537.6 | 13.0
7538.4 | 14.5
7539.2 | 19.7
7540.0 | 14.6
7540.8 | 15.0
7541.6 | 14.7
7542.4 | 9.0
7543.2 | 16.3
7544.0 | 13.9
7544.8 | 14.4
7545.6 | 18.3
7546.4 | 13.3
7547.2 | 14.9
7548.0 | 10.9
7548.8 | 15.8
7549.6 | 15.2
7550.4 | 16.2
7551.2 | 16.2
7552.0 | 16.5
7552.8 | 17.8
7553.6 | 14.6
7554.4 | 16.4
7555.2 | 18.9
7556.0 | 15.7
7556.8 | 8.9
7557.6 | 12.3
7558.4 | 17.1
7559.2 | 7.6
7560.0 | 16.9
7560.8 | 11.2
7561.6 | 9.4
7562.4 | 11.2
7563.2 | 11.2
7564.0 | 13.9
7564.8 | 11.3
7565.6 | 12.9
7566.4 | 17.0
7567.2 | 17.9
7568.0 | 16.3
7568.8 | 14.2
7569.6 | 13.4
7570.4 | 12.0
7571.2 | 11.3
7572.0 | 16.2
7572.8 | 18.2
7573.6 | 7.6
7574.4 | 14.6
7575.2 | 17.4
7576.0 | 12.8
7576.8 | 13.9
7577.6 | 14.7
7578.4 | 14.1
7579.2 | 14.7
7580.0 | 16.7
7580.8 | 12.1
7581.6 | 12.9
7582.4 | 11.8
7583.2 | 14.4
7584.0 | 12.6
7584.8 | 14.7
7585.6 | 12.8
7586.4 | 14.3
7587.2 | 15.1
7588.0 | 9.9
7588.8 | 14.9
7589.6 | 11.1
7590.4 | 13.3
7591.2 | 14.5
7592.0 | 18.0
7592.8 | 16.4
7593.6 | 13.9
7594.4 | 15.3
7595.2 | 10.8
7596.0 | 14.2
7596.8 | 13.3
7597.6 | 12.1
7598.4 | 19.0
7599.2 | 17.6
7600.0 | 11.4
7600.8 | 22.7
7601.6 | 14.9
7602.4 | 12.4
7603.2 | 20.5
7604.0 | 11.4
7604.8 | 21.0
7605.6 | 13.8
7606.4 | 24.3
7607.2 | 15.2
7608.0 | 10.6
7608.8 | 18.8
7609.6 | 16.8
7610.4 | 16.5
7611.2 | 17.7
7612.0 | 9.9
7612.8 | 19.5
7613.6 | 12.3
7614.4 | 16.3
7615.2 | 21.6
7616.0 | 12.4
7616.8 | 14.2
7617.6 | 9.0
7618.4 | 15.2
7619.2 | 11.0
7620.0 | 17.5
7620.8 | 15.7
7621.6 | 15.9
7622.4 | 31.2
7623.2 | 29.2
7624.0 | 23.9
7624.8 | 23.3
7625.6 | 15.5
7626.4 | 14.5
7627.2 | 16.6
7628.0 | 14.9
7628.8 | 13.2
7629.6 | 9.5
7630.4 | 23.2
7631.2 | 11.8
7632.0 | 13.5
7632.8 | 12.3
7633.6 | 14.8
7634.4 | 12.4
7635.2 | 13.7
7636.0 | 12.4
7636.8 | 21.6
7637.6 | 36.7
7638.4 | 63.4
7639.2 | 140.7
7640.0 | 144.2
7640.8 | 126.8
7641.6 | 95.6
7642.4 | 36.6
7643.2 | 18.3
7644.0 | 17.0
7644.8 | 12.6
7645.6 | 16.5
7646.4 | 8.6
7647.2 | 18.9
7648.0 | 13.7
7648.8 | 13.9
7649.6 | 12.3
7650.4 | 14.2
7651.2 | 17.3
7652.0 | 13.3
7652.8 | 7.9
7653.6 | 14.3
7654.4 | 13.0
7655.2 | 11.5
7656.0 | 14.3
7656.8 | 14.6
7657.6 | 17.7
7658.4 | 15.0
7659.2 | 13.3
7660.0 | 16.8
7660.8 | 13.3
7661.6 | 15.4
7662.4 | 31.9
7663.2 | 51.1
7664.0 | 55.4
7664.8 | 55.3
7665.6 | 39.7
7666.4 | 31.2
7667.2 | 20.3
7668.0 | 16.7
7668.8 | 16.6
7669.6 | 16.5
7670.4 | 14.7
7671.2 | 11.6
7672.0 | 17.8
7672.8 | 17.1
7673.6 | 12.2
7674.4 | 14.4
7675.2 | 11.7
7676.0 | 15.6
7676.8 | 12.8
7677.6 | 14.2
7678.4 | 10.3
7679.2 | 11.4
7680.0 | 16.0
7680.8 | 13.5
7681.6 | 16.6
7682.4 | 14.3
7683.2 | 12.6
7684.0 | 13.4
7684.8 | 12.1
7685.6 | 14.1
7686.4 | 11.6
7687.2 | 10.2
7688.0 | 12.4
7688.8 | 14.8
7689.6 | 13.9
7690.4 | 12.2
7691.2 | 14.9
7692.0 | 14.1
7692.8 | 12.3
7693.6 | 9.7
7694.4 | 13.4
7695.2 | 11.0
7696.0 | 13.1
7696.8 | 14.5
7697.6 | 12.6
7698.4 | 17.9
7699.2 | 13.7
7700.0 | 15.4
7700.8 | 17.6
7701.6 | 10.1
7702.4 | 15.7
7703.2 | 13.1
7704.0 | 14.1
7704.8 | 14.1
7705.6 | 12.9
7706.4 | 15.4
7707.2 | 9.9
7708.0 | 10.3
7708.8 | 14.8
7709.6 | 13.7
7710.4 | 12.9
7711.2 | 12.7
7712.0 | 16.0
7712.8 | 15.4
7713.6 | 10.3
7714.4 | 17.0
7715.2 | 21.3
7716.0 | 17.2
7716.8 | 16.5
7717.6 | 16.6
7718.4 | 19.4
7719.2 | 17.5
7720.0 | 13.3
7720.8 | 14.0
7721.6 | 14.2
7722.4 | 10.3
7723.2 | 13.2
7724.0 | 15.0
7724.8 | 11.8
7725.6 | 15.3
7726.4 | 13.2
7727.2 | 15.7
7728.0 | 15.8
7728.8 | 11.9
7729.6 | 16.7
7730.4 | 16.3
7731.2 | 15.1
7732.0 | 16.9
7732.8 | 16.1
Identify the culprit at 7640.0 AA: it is Halpha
